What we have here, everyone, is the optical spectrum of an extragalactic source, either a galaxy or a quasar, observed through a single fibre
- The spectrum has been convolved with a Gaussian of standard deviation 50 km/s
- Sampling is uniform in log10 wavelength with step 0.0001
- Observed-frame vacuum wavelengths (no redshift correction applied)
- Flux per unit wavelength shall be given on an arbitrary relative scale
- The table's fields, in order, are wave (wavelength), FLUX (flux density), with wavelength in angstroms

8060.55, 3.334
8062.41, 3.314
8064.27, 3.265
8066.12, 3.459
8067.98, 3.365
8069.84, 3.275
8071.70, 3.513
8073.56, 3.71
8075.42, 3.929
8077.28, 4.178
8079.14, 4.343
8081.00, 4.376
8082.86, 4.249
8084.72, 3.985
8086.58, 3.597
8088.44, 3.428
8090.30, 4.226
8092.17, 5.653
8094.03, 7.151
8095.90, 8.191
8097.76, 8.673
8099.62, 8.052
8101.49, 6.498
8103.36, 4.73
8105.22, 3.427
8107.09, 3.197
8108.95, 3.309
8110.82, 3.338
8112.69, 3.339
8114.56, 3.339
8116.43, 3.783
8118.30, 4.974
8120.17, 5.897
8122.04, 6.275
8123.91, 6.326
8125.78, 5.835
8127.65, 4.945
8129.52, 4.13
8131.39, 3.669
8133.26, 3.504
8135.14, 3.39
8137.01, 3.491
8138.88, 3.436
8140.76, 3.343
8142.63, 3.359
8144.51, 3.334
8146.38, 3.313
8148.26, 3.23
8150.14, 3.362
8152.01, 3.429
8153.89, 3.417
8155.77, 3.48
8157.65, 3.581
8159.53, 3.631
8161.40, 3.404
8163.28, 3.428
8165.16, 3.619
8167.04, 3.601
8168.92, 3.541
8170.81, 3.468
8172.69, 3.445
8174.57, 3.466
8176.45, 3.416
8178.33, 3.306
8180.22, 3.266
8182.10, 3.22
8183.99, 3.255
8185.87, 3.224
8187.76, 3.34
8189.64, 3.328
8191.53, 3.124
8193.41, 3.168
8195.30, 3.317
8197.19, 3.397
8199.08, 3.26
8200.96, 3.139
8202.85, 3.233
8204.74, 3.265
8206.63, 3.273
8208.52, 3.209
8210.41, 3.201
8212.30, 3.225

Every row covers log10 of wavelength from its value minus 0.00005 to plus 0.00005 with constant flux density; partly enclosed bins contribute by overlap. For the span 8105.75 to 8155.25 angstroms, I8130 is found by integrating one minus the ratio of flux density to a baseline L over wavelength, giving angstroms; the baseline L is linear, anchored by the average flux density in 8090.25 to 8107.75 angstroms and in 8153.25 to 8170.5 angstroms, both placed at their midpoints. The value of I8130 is 8.7 angstroms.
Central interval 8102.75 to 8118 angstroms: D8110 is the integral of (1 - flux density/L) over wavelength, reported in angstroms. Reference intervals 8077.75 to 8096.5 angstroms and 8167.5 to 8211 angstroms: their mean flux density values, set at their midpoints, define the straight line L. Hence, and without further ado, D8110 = 3.1 angstroms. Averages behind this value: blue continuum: 4.84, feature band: 3.59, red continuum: 3.3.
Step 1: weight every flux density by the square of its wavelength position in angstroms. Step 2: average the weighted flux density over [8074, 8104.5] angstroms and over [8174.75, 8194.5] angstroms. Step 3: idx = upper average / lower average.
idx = 0.63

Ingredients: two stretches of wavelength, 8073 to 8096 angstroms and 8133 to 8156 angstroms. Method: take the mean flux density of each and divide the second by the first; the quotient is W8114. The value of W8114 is 0.7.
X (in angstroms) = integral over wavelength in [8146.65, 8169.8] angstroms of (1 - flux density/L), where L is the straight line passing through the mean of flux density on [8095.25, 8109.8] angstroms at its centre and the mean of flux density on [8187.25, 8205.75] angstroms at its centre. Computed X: 4.2 angstroms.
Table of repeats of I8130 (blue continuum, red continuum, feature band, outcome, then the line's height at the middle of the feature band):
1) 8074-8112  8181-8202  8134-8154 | 3.33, 4.05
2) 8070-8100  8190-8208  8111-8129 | -1.82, 4.45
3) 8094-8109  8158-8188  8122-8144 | 3.11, 4.86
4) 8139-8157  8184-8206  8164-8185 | -0.72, 3.3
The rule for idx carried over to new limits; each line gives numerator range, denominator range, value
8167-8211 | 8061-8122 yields 0.75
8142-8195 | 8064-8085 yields 0.91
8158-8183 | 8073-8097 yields 0.74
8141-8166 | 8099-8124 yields 0.74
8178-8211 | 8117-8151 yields 0.78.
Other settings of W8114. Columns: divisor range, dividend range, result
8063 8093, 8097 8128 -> 1.29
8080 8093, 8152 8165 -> 0.83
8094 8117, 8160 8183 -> 0.67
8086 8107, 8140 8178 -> 0.60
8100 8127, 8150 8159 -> 0.74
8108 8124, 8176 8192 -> 0.74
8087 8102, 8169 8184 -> 0.53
